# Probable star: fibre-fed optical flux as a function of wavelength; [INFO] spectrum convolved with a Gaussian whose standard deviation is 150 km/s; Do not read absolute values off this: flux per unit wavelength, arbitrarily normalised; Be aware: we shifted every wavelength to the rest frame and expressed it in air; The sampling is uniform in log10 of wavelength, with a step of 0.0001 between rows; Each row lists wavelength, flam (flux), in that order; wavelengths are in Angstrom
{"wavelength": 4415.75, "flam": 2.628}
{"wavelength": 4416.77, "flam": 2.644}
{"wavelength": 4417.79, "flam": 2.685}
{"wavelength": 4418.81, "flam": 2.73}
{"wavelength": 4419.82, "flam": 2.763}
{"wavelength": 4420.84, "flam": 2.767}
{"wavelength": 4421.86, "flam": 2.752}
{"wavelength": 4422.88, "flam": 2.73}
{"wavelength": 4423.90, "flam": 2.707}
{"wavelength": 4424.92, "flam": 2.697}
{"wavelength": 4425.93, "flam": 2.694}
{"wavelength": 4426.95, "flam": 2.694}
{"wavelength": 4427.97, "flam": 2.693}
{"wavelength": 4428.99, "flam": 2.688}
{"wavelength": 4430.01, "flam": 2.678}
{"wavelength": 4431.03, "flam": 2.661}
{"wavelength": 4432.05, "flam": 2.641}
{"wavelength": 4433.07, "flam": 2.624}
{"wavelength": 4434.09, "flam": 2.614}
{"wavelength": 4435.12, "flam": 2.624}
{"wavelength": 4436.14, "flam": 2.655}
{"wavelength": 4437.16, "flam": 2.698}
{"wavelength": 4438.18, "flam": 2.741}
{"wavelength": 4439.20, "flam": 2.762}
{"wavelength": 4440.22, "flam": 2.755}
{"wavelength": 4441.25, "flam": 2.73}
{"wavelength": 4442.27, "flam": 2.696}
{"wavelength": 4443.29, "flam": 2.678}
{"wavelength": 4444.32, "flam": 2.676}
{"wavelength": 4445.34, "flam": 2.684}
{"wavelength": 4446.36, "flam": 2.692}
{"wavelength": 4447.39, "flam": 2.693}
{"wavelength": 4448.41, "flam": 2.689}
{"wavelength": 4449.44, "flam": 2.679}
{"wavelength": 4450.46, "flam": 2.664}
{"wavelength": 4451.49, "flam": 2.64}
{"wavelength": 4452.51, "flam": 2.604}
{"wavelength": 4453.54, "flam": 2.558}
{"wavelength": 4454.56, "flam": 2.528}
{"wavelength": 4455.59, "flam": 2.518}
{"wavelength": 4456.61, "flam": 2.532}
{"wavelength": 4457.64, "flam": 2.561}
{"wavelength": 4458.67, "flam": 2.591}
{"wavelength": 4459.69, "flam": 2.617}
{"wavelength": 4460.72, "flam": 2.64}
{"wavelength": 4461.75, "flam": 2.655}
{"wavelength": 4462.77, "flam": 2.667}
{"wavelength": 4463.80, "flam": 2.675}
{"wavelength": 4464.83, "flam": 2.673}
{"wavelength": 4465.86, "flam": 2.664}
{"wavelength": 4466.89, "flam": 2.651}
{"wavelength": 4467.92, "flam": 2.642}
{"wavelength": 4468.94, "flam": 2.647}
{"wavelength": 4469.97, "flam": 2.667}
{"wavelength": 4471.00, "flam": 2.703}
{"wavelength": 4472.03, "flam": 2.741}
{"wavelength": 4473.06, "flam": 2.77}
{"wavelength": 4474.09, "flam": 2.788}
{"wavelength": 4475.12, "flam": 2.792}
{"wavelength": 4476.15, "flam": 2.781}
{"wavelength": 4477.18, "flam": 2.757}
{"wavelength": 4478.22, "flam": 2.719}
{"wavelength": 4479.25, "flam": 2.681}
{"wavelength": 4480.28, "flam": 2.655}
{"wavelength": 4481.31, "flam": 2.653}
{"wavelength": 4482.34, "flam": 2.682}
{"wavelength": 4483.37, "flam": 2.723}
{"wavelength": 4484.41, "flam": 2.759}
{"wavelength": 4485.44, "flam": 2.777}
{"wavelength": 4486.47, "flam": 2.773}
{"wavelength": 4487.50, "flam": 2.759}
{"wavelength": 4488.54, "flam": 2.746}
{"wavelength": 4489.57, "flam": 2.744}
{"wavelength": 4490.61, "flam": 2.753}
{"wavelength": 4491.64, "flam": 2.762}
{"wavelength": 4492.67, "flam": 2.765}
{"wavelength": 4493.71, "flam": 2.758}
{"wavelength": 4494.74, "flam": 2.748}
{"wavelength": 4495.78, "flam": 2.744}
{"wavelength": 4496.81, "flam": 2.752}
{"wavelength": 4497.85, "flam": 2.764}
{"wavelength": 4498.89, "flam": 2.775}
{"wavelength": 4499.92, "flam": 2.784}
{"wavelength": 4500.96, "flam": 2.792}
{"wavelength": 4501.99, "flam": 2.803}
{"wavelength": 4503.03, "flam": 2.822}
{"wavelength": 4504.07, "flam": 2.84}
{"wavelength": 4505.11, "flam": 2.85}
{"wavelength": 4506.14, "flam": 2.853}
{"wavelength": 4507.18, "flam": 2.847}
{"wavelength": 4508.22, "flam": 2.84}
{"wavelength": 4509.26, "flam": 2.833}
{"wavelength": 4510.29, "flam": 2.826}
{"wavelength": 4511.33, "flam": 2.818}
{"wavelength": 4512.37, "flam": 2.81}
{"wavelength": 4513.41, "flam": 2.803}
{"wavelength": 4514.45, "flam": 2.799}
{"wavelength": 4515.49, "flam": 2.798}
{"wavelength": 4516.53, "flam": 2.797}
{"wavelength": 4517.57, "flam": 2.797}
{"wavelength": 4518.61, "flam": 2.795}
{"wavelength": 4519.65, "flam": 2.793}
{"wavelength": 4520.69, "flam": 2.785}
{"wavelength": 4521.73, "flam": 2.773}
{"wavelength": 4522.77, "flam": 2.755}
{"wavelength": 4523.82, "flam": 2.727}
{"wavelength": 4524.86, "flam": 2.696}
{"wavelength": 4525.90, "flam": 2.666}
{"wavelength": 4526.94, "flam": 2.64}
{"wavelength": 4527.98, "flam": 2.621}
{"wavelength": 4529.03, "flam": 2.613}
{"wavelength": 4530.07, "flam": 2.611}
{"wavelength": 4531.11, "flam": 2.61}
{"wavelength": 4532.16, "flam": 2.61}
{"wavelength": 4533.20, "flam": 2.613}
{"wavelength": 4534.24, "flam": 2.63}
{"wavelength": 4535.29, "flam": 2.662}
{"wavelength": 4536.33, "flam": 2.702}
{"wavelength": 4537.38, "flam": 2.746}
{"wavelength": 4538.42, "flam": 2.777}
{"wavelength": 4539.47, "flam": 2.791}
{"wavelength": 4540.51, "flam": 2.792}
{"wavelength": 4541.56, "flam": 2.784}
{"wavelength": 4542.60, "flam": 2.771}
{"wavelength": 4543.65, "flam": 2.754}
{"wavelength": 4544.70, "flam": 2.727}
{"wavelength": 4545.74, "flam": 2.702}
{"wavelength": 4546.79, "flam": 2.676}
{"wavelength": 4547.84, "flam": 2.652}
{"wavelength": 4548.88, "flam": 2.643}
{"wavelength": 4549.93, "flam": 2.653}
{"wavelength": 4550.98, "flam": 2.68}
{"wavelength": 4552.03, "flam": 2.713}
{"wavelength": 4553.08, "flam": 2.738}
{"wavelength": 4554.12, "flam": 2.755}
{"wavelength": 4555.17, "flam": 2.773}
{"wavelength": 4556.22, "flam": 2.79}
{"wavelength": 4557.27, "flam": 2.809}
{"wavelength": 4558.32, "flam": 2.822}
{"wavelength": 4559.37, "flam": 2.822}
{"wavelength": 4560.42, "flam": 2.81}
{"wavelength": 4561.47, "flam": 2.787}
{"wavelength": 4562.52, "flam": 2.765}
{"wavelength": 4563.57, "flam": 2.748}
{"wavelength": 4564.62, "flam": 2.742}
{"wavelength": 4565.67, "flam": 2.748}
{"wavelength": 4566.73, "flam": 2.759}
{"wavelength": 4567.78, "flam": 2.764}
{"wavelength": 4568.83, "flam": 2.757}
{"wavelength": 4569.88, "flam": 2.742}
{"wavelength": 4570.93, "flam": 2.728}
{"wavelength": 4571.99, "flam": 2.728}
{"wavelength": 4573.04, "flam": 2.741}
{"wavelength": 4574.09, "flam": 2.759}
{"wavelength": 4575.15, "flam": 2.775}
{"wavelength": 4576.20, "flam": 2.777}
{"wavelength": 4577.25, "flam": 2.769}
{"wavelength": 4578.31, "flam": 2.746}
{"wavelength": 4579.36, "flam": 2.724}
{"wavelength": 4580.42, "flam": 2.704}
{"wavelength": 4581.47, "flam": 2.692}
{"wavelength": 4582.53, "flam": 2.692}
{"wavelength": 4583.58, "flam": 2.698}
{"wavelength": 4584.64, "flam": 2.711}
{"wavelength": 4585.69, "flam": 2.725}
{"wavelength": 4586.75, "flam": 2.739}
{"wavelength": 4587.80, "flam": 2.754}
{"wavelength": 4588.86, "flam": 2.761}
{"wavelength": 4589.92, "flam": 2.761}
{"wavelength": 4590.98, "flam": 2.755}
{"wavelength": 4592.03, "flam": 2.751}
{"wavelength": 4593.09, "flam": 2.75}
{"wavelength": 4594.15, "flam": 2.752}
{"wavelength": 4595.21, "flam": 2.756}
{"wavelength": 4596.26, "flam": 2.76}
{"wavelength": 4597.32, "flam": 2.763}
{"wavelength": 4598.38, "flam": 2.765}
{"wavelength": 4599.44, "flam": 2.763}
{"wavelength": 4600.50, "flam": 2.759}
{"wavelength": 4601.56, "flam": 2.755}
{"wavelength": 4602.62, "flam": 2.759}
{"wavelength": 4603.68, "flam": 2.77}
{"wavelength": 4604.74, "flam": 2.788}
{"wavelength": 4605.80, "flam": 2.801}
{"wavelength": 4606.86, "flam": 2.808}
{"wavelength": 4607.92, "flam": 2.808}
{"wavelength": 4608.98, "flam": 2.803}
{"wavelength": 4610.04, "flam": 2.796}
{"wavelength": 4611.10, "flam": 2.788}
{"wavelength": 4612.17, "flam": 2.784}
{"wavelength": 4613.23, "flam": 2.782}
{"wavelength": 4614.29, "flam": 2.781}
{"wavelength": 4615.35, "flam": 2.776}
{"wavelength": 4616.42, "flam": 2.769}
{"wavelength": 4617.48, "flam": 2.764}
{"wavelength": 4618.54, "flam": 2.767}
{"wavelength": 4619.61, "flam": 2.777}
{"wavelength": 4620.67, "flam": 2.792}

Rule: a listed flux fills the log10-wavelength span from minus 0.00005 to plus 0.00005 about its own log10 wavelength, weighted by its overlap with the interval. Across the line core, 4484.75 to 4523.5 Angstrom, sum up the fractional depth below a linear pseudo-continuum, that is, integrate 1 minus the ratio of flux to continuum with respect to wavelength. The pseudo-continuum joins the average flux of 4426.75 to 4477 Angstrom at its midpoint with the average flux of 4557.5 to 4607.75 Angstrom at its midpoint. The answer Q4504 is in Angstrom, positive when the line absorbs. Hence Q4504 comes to -1.2 Angstrom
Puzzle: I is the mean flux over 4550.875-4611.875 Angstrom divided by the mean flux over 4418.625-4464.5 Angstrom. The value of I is 1.03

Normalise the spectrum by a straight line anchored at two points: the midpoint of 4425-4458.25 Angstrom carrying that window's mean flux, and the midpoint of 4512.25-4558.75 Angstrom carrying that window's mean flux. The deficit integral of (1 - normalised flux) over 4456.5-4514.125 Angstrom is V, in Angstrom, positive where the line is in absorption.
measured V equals -1.0 Angstrom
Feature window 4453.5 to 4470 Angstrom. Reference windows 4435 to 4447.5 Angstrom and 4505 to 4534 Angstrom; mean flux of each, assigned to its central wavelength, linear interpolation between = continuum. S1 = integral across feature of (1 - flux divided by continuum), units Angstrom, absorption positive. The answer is 0.6 Angstrom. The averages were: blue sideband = 2.7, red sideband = 2.75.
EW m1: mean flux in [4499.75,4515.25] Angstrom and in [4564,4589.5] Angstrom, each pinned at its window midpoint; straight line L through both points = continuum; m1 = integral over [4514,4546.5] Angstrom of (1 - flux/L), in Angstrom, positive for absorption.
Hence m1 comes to 0.9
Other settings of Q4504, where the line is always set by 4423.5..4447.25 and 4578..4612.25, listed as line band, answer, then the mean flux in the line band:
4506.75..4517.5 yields -0.4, 2.82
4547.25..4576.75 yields -0.1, 2.75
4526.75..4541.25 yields 0.3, 2.67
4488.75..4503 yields -0.3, 2.77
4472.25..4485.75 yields -0.1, 2.73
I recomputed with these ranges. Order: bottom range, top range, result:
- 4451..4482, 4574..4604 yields 1.03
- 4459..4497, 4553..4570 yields 1.02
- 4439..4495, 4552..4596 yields 1.02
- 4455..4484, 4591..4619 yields 1.04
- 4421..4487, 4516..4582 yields 1.02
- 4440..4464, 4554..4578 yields 1.05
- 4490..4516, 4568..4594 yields 0.98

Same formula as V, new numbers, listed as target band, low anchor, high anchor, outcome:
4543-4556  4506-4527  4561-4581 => 0.26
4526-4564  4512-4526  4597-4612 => 0.81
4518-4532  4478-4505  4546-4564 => 0.26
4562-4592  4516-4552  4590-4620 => 0.06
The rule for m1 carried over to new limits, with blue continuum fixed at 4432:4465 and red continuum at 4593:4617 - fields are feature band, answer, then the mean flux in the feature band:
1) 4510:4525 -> -0.4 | 2.79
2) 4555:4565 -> -0.2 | 2.79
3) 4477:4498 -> -0.4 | 2.74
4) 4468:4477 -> -0.2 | 2.73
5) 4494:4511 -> -0.7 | 2.8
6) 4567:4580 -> 0.0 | 2.75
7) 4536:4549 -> 0.0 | 2.74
